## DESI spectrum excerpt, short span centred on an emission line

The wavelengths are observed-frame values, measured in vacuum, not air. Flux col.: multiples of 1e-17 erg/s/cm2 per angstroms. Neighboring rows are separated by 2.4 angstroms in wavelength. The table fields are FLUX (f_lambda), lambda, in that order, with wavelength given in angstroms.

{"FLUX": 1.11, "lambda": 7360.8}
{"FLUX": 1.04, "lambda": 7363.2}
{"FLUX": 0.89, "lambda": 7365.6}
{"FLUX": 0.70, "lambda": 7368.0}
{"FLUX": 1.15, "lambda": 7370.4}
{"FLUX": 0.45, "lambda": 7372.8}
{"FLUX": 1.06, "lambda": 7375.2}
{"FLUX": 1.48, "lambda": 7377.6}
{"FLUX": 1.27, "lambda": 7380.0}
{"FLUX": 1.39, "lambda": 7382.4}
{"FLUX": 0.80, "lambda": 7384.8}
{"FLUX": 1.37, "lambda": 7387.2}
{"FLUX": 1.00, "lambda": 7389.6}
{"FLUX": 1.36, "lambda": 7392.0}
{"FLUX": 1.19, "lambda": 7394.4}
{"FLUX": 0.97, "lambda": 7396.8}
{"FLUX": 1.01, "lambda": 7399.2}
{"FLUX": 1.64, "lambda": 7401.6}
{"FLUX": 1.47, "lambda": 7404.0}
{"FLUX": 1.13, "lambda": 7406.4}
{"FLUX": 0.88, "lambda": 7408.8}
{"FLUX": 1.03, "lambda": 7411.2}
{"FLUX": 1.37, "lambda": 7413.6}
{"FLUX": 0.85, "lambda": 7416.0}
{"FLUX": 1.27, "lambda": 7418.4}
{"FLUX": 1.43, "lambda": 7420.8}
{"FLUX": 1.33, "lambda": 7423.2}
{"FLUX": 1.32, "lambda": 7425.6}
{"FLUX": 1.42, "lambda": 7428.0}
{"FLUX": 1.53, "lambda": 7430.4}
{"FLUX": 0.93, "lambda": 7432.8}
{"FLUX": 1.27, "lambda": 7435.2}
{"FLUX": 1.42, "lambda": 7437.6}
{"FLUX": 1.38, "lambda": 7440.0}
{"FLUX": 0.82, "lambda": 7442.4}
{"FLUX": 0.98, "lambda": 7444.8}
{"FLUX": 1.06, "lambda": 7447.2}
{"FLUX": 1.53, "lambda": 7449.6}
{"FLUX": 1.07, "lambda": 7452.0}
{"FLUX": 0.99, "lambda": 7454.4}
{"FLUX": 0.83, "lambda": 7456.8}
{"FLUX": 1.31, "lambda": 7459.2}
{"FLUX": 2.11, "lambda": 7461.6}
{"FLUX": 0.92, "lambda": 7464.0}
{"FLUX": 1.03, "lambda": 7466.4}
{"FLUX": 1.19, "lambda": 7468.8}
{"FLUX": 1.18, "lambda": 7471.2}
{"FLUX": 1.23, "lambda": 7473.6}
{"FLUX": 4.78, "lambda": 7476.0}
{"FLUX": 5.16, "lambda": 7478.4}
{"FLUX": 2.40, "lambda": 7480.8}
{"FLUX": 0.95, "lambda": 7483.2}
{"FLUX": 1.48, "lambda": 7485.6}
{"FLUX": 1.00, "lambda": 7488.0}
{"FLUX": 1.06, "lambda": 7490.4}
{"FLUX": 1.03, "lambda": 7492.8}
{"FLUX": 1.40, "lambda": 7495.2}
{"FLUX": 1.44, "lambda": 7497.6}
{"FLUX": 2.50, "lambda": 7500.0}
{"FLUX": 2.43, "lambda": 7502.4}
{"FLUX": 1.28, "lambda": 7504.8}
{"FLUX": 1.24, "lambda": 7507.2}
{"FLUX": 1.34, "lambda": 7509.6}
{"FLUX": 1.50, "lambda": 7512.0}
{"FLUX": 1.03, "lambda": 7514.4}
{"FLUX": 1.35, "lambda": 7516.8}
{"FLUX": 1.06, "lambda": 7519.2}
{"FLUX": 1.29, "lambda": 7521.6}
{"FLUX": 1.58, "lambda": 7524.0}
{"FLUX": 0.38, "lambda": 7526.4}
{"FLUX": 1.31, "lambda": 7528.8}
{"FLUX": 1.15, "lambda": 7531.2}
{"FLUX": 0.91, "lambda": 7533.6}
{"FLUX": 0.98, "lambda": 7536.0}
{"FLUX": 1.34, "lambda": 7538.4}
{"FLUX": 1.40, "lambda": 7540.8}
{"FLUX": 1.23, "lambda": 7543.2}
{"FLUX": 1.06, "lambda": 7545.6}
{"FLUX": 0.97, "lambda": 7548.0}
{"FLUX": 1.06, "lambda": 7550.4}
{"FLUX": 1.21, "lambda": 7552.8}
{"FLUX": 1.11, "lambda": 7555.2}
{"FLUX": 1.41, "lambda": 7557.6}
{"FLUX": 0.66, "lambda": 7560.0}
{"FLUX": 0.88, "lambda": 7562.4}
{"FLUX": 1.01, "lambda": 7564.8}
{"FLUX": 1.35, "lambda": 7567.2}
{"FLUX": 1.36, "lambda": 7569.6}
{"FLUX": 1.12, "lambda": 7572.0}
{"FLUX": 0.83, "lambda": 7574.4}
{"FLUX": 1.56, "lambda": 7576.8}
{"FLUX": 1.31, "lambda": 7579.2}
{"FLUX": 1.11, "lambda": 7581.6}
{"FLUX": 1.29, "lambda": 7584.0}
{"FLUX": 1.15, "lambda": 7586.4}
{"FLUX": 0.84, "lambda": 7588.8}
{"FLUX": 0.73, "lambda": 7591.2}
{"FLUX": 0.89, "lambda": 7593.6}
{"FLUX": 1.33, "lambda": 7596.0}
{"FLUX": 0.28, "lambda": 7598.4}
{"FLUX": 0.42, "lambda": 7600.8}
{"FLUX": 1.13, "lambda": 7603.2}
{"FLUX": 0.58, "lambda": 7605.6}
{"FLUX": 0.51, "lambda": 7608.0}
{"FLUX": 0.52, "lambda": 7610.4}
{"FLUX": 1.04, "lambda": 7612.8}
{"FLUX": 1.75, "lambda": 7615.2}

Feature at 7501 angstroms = [N II] 6583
